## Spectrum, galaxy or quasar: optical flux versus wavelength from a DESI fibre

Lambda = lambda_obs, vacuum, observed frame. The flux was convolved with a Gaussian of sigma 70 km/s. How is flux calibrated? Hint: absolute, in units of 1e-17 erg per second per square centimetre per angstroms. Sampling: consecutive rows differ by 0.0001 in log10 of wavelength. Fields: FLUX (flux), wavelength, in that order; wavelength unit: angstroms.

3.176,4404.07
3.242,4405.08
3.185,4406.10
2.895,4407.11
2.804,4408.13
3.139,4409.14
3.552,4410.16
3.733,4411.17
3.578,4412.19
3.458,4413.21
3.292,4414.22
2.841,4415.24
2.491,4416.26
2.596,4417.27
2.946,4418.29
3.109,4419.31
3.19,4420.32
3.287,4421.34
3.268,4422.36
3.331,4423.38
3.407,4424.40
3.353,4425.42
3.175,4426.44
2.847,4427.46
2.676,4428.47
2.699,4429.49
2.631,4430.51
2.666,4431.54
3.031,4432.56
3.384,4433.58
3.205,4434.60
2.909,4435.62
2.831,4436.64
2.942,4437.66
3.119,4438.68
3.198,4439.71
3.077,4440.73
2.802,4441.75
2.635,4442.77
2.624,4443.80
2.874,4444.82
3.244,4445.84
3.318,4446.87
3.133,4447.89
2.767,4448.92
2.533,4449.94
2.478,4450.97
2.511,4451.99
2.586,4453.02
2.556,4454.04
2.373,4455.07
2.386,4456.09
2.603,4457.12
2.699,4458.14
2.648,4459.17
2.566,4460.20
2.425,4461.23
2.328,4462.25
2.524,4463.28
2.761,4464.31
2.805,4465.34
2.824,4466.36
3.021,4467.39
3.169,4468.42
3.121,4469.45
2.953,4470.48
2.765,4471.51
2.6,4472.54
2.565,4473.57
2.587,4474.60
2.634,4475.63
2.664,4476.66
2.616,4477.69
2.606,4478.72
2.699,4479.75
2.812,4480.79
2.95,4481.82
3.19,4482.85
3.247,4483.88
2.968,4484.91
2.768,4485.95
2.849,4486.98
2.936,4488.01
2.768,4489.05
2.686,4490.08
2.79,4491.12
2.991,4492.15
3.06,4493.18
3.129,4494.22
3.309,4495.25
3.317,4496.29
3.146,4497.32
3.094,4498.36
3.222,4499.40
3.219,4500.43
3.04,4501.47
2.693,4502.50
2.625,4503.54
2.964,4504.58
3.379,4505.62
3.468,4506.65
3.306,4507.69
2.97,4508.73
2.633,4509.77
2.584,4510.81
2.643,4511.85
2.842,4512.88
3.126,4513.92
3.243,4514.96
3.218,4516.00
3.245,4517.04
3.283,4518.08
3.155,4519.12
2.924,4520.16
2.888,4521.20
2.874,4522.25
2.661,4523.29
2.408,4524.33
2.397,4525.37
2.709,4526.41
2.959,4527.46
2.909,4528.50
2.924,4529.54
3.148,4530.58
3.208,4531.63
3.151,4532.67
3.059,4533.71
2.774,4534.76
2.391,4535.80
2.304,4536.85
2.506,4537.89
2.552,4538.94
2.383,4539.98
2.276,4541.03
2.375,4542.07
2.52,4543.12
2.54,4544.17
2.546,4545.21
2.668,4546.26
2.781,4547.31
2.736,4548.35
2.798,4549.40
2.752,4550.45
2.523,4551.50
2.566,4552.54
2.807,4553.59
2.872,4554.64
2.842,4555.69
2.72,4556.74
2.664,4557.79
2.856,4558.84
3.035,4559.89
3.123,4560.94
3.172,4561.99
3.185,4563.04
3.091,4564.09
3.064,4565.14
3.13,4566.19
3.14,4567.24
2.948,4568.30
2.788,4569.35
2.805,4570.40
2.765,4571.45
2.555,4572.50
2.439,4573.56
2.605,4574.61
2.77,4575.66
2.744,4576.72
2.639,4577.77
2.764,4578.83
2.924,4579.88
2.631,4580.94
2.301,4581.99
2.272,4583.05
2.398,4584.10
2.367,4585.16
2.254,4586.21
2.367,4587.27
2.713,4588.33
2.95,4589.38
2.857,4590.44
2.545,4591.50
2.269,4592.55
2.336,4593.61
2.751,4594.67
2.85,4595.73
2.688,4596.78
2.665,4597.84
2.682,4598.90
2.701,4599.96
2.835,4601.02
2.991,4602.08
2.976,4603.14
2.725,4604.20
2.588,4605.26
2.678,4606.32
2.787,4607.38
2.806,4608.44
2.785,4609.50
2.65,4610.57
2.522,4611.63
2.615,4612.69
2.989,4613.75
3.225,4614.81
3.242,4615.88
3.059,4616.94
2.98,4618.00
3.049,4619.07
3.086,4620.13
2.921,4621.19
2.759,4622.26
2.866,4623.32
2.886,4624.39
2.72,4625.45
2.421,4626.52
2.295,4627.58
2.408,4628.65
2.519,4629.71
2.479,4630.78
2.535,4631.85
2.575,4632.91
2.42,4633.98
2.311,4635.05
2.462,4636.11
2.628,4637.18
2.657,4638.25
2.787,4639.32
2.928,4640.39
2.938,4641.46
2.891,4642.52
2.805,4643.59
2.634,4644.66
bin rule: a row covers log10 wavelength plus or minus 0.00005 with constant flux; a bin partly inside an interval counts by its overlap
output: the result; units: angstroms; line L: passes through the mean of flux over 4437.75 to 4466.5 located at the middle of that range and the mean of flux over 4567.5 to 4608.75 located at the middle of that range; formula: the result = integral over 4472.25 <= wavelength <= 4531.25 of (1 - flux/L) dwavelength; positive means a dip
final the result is -4.8 angstroms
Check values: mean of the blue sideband 2.73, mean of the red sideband 2.66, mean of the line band 2.93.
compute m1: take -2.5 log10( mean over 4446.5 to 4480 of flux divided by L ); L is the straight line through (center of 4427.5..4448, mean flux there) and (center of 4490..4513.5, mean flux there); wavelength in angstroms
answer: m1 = 0.11 mag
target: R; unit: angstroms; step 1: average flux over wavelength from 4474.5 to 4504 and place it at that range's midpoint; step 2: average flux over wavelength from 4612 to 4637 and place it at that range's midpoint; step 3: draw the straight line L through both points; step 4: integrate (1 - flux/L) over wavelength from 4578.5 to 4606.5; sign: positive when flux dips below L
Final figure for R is 1.4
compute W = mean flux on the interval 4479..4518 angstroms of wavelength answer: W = 3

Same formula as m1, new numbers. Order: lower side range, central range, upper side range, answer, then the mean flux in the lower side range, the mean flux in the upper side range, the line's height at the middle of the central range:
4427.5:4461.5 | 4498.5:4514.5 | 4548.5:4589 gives -0.081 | 2.79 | 2.75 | 2.77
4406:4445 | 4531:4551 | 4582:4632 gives 0.070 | 3.05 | 2.7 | 2.83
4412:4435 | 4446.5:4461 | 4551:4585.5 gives 0.137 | 3.06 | 2.78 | 3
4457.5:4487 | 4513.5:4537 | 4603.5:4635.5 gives -0.062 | 2.77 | 2.73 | 2.76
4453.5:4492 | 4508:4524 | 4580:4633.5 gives -0.085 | 2.75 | 2.69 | 2.73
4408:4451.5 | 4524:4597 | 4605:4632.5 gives 0.052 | 3.03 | 2.77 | 2.85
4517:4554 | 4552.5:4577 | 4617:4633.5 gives -0.055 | 2.73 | 2.71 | 2.73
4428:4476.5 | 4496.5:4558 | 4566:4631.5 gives -0.035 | 2.78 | 2.71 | 2.75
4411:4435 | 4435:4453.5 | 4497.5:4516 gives 0.072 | 3.08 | 3.01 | 3.06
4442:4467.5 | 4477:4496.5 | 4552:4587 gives -0.083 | 2.68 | 2.76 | 2.71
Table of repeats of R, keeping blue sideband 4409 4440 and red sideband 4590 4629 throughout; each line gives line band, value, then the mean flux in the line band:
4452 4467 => 2.2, 2.58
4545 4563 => 0.3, 2.81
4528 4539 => 0.3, 2.82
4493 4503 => -0.6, 3.13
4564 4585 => 0.8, 2.72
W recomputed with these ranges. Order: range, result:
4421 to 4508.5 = 2.89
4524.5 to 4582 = 2.76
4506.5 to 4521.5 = 3.03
